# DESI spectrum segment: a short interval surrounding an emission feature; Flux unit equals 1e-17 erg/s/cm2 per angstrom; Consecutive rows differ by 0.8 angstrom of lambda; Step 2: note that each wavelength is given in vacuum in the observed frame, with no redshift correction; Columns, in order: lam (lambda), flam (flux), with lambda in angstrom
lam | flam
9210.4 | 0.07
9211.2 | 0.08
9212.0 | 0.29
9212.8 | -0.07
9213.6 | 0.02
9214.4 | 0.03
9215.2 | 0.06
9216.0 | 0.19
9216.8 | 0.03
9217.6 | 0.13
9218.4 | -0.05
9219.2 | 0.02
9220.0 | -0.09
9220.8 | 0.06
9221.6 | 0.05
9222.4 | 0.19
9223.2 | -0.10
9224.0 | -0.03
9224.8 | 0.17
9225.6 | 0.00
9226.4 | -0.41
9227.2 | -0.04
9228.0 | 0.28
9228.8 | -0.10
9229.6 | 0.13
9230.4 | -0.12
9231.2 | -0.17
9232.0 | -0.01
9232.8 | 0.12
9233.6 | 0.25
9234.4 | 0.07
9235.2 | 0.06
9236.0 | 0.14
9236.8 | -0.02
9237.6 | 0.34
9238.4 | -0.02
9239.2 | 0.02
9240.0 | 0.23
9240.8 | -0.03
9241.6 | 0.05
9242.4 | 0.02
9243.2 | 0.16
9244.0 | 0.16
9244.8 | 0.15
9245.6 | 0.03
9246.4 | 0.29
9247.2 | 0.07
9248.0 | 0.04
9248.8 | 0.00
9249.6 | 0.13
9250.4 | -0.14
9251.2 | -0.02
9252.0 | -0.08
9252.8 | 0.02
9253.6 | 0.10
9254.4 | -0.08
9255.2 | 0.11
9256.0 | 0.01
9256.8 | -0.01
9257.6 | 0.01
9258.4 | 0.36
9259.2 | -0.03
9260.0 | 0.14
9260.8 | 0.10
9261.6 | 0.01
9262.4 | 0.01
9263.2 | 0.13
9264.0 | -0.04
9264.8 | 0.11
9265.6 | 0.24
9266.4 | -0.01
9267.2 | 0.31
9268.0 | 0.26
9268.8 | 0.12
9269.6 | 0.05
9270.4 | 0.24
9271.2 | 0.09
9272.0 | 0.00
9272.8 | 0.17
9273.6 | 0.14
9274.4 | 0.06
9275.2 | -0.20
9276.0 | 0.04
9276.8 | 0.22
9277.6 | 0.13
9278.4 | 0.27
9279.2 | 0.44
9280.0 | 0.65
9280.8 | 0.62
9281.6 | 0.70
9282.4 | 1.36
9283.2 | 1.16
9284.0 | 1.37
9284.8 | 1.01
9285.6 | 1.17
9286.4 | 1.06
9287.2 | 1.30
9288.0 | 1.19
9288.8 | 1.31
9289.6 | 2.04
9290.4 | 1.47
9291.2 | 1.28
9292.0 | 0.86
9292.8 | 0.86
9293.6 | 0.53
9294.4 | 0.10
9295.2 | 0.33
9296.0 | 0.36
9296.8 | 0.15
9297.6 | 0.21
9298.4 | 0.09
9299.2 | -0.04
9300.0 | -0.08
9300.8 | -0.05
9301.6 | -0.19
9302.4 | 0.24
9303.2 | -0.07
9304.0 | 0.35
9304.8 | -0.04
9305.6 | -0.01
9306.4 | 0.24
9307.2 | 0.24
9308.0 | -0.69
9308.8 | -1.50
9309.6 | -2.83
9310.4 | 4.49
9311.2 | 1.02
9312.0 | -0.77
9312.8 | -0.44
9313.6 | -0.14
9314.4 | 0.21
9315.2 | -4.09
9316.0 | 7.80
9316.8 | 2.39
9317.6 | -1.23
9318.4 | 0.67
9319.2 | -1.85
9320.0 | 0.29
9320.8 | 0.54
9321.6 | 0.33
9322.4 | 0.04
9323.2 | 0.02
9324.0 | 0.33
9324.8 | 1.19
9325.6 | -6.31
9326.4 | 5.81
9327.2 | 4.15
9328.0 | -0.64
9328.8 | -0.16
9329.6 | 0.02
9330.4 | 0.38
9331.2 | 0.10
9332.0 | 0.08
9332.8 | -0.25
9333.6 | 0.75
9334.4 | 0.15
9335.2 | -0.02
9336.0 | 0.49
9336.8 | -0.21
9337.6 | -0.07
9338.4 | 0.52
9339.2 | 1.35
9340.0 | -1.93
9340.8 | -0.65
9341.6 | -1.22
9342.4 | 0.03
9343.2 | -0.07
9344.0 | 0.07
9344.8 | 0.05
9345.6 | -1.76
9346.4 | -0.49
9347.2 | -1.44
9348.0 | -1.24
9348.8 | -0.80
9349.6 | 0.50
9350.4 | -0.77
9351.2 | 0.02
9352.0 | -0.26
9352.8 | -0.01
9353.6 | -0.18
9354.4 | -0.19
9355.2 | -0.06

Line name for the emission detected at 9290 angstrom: [O II] 3727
